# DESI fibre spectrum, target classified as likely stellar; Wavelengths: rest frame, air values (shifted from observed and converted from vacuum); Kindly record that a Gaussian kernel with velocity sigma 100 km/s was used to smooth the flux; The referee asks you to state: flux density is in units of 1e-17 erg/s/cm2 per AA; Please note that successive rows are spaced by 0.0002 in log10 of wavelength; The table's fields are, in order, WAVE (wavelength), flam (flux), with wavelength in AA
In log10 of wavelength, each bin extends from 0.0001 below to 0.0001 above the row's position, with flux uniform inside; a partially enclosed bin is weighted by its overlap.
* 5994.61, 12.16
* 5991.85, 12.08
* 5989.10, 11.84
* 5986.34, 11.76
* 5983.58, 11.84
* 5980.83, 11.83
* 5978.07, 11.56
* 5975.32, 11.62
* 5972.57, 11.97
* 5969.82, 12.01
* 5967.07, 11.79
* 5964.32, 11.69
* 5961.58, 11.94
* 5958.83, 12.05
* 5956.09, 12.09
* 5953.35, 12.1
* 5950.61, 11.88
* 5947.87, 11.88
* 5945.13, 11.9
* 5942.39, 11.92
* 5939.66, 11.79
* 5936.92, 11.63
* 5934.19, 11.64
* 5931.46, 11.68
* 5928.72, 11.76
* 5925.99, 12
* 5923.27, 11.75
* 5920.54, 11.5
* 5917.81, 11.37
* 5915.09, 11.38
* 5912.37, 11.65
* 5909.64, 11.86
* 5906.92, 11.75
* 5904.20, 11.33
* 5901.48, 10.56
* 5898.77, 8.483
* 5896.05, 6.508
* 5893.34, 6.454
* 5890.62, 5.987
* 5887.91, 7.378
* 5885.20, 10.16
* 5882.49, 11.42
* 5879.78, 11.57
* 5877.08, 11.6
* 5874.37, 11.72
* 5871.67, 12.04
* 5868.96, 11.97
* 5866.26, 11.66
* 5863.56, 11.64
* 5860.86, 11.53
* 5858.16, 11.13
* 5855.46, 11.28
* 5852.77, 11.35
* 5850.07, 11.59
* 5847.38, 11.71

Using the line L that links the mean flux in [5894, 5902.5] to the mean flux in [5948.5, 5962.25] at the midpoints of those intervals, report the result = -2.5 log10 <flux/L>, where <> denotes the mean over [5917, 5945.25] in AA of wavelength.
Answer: -0.13 mag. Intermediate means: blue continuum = 8.27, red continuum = 12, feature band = 11.7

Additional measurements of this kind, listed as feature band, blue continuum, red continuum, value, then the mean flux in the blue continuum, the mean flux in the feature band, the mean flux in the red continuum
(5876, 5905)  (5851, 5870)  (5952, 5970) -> 0.26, 11.5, 9.16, 12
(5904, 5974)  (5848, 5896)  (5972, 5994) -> -0.05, 10.5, 11.8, 11.8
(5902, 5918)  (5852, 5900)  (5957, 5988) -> -0.07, 10.2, 11.5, 11.8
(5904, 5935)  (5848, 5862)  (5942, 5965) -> 0.01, 11.4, 11.6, 11.9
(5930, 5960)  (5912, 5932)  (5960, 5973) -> -0.01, 11.6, 11.9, 11.9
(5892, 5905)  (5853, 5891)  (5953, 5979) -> 0.29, 10.9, 8.56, 11.9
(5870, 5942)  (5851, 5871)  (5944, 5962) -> 0.10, 11.5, 10.7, 12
